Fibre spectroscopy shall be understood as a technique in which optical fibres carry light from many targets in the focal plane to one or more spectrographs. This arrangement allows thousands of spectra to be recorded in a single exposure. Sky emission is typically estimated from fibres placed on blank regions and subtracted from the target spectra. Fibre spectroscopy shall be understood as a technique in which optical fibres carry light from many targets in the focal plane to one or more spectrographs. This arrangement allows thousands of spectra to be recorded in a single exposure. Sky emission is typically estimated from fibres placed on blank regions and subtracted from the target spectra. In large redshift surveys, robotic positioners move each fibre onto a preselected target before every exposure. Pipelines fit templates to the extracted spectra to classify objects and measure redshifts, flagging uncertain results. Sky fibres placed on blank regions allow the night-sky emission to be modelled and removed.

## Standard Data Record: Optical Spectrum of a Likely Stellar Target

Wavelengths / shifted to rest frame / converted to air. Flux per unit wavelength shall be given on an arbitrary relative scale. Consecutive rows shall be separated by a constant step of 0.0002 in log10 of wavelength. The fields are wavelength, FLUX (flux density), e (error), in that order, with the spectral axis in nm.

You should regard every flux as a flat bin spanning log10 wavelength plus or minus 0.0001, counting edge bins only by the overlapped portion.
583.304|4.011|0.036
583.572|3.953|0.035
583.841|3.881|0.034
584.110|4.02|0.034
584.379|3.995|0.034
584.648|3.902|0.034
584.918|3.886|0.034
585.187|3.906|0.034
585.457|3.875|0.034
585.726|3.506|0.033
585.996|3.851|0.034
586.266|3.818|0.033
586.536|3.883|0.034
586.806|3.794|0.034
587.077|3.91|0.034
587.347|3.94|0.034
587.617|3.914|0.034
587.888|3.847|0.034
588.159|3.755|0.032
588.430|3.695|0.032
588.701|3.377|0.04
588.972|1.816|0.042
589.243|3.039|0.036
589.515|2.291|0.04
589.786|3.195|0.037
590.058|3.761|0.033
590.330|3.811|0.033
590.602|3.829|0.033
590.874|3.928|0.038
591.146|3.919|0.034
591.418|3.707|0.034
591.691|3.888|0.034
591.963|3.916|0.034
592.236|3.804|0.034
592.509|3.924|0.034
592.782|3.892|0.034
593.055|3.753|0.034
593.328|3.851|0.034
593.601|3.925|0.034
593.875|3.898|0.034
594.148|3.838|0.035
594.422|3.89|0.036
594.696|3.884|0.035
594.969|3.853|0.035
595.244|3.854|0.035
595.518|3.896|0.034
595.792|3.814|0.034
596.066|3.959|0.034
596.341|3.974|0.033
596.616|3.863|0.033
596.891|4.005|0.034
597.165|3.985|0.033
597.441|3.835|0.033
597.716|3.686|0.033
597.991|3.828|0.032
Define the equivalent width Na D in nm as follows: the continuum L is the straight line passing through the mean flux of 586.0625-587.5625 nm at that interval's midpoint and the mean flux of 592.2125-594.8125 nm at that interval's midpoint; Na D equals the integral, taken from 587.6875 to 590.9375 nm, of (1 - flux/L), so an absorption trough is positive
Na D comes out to 0.428 nm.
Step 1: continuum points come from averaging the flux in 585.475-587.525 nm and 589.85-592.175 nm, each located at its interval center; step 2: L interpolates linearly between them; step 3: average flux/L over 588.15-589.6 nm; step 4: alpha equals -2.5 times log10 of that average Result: 0.28 mag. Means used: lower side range 3.82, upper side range 3.82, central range 2.95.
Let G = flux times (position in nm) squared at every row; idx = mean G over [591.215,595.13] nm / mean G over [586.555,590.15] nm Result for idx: 1.15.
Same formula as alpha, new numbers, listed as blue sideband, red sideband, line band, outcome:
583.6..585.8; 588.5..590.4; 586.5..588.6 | -0.138 mag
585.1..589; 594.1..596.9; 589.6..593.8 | 0.005 mag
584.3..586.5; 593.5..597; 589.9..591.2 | 0.010 mag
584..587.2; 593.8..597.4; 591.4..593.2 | 0.011 mag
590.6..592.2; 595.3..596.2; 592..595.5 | 0.003 mag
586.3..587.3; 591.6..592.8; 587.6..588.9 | 0.077 mag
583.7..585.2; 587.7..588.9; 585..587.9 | -0.027 mag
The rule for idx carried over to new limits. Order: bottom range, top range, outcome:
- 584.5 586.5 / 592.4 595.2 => 1.04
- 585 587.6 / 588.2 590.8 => 0.85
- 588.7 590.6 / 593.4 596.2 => 1.28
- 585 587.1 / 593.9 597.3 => 1.06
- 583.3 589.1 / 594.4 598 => 1.07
